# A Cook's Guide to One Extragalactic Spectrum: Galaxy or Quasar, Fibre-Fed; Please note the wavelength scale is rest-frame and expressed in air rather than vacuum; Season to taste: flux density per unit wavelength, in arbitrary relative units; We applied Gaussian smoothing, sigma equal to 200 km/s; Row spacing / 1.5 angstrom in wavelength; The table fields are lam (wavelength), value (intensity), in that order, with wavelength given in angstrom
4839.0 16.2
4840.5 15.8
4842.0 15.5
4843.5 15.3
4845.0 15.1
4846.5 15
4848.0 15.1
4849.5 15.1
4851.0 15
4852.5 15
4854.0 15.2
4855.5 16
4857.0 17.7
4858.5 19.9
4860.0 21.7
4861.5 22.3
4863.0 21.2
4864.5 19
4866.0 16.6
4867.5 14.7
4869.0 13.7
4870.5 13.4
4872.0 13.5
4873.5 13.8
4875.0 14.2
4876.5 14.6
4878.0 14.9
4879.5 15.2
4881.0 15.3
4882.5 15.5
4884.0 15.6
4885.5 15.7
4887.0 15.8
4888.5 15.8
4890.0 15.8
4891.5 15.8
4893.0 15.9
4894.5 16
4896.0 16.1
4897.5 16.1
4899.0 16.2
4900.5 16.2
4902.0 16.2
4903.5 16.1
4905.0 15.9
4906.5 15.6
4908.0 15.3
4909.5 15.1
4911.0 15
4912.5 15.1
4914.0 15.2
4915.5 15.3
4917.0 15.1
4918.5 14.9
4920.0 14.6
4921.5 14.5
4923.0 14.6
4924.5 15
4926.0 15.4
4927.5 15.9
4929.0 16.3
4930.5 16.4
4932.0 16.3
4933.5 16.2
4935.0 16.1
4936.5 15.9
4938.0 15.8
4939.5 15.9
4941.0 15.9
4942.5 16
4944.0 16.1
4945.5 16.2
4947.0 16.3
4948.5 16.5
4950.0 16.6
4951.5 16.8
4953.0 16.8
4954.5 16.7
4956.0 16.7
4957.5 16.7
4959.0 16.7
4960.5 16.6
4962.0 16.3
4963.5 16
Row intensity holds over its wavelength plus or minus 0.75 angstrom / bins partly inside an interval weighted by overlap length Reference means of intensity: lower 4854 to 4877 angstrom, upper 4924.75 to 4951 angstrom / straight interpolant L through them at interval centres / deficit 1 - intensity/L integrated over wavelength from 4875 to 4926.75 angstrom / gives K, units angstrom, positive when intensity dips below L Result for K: 3.2 angstrom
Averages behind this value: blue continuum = 16.8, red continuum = 16.1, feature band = 15.4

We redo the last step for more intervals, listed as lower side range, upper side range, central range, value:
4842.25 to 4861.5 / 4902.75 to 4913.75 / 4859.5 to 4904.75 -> -0.30 angstrom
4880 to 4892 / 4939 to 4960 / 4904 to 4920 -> 0.74 angstrom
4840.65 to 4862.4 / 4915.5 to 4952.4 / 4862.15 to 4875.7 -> 0.74 angstrom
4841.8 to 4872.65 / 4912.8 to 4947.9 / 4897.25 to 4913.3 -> 0.25 angstrom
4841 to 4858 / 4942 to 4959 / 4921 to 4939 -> 0.65 angstrom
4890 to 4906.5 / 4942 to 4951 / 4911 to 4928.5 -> 1.17 angstrom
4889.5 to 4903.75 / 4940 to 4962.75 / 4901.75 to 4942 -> 1.73 angstrom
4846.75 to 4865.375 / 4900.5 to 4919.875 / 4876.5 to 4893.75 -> 0.97 angstrom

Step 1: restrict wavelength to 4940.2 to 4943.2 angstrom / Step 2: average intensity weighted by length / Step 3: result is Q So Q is 15.9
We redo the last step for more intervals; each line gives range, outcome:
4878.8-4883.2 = 15.3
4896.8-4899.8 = 16.2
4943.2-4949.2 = 16.3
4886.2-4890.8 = 15.8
